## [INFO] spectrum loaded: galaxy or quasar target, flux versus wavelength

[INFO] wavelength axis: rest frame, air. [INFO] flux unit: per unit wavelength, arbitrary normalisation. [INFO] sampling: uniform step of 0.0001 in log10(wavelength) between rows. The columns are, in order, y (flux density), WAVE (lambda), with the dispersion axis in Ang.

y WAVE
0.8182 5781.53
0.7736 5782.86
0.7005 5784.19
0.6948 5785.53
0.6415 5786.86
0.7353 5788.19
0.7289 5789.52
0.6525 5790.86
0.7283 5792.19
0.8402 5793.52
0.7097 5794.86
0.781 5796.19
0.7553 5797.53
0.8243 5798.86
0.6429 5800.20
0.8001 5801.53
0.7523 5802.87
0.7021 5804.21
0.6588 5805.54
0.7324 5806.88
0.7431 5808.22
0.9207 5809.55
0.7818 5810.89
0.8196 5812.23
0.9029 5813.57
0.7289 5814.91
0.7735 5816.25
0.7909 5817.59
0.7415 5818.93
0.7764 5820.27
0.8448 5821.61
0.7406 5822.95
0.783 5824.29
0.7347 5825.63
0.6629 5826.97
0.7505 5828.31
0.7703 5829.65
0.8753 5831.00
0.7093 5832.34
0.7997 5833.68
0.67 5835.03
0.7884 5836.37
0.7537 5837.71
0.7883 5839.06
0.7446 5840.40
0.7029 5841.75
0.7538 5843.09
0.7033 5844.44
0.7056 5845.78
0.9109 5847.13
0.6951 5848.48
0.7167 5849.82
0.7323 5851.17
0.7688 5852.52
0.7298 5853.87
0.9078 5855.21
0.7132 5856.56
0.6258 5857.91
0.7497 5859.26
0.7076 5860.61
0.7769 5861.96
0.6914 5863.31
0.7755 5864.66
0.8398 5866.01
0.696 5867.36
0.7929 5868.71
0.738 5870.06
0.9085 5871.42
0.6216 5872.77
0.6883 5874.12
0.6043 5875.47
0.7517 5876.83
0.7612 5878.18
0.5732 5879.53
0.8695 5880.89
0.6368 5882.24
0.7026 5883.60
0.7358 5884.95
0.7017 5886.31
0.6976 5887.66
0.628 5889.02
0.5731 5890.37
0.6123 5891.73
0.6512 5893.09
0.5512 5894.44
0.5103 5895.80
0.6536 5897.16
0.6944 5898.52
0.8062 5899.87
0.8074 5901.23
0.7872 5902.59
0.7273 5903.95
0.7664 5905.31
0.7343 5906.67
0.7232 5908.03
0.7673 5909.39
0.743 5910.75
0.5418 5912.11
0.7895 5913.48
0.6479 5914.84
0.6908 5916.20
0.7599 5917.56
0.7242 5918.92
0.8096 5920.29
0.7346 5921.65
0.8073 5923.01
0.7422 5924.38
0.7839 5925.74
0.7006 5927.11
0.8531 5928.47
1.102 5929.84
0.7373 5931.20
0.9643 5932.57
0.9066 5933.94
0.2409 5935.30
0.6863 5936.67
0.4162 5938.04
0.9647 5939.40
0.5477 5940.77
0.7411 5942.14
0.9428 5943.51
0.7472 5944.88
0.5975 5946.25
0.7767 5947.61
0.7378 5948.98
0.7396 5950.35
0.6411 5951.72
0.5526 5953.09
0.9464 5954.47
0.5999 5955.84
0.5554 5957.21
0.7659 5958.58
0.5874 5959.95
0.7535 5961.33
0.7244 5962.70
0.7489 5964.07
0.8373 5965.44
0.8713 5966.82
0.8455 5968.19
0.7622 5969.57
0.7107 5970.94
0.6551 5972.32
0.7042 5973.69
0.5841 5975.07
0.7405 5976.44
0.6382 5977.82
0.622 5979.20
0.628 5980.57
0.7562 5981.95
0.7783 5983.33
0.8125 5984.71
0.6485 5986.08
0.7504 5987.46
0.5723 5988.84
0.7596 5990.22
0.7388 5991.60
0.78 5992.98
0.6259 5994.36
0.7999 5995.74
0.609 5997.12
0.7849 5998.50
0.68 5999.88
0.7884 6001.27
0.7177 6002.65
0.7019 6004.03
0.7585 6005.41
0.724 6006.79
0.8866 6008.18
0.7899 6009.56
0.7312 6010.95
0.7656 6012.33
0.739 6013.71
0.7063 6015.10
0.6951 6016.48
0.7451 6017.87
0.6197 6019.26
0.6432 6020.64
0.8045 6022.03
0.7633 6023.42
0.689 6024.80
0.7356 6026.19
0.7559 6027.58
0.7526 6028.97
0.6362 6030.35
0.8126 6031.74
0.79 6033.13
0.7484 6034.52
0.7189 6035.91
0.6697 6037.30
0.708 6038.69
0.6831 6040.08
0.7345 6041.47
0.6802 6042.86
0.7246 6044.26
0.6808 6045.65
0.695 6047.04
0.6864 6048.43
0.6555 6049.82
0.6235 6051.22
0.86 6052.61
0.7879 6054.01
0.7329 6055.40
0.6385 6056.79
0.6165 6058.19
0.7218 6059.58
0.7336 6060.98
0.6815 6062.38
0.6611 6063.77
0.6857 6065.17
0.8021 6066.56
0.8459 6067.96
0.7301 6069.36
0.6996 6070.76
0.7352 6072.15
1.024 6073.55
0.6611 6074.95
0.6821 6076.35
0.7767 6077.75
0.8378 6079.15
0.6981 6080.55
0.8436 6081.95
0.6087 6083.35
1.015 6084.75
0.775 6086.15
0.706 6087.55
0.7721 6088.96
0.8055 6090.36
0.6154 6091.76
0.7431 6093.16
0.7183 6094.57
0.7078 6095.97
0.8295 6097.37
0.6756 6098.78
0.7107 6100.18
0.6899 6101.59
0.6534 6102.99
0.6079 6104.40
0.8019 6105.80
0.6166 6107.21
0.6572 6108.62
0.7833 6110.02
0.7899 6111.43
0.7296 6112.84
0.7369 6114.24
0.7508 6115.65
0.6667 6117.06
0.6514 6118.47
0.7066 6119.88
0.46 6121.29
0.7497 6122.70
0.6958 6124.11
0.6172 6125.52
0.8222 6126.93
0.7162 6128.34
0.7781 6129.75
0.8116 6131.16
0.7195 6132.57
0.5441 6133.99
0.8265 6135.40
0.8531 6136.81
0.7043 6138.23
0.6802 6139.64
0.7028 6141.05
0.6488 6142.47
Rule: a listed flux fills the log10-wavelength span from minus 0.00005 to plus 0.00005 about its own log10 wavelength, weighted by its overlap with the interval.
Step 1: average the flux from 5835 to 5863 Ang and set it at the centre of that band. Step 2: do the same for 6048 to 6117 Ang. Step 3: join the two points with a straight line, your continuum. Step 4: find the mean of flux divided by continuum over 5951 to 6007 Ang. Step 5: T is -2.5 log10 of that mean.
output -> 0.04 mag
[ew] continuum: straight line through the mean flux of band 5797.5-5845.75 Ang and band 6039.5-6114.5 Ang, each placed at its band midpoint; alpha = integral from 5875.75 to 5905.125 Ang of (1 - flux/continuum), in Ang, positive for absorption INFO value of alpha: 2.5 Ang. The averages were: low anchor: 0.761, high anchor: 0.729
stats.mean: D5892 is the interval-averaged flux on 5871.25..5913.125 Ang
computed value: 0.693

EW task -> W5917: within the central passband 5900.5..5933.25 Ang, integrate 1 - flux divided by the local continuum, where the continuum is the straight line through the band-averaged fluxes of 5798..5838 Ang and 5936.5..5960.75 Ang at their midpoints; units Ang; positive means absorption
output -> -2.5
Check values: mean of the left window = 0.766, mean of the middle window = 0.769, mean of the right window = 0.697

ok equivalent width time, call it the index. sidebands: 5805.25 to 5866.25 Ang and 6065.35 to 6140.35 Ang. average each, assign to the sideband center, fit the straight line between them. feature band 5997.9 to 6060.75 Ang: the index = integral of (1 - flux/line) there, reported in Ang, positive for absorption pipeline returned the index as 1.4 Ang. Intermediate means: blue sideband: 0.761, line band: 0.724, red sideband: 0.732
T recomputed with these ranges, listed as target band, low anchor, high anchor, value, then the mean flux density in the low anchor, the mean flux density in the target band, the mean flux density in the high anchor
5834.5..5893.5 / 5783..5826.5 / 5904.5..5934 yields 0.06 mag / 0.755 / 0.725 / 0.771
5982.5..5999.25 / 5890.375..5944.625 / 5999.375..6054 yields 0.01 mag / 0.726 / 0.722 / 0.726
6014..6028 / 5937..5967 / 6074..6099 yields 0.03 mag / 0.715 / 0.715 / 0.752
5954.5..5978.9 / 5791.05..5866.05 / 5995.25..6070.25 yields 0.03 mag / 0.758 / 0.716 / 0.724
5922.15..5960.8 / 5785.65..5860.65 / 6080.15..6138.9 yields 0.02 mag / 0.754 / 0.728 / 0.723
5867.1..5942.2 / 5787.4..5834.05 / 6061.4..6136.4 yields 0.05 mag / 0.762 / 0.716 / 0.729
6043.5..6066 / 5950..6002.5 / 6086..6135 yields 0.02 mag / 0.713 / 0.7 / 0.709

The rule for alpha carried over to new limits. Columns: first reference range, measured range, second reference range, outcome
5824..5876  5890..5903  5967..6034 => 1.3 Ang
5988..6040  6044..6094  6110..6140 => -1.1 Ang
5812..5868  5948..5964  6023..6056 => 0.9 Ang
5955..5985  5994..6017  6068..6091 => -0.1 Ang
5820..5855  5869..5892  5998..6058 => 1.6 Ang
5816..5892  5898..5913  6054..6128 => -0.1 Ang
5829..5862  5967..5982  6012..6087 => 0.8 Ang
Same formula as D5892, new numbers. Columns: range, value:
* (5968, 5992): 0.703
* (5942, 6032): 0.724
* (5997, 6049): 0.726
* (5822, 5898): 0.722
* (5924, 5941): 0.747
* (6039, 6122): 0.722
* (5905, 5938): 0.741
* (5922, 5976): 0.733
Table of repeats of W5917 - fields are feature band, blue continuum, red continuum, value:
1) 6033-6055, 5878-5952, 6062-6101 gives 0.91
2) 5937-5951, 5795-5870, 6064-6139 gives 0.51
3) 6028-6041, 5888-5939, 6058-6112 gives 0.09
